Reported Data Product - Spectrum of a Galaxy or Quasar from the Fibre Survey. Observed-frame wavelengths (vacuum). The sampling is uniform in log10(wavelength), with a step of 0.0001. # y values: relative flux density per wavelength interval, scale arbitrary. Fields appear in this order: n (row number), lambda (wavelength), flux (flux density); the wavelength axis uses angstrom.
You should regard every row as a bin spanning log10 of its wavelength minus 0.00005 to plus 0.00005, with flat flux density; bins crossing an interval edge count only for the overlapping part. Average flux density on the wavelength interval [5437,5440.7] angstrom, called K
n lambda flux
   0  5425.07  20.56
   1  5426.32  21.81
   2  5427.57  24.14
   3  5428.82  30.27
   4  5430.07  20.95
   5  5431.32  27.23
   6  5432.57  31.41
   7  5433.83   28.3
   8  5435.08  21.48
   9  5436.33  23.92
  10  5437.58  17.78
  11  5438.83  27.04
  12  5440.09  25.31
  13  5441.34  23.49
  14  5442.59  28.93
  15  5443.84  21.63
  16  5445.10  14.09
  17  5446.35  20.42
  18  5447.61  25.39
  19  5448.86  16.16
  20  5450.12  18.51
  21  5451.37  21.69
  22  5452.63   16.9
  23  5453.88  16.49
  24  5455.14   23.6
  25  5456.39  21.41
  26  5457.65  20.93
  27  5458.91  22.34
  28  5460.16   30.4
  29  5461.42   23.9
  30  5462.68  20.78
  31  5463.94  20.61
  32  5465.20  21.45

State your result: 23.4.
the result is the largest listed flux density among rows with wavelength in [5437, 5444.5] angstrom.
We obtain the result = 28.93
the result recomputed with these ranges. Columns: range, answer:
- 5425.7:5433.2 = 31.41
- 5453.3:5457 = 23.6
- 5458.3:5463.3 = 30.4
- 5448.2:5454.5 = 21.69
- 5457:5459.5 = 22.34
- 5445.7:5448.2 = 25.39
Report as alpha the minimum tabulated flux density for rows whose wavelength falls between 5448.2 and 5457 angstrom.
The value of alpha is 16.16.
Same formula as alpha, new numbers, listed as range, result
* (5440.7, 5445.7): 14.09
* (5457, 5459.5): 20.93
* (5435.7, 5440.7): 17.78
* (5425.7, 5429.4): 21.81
